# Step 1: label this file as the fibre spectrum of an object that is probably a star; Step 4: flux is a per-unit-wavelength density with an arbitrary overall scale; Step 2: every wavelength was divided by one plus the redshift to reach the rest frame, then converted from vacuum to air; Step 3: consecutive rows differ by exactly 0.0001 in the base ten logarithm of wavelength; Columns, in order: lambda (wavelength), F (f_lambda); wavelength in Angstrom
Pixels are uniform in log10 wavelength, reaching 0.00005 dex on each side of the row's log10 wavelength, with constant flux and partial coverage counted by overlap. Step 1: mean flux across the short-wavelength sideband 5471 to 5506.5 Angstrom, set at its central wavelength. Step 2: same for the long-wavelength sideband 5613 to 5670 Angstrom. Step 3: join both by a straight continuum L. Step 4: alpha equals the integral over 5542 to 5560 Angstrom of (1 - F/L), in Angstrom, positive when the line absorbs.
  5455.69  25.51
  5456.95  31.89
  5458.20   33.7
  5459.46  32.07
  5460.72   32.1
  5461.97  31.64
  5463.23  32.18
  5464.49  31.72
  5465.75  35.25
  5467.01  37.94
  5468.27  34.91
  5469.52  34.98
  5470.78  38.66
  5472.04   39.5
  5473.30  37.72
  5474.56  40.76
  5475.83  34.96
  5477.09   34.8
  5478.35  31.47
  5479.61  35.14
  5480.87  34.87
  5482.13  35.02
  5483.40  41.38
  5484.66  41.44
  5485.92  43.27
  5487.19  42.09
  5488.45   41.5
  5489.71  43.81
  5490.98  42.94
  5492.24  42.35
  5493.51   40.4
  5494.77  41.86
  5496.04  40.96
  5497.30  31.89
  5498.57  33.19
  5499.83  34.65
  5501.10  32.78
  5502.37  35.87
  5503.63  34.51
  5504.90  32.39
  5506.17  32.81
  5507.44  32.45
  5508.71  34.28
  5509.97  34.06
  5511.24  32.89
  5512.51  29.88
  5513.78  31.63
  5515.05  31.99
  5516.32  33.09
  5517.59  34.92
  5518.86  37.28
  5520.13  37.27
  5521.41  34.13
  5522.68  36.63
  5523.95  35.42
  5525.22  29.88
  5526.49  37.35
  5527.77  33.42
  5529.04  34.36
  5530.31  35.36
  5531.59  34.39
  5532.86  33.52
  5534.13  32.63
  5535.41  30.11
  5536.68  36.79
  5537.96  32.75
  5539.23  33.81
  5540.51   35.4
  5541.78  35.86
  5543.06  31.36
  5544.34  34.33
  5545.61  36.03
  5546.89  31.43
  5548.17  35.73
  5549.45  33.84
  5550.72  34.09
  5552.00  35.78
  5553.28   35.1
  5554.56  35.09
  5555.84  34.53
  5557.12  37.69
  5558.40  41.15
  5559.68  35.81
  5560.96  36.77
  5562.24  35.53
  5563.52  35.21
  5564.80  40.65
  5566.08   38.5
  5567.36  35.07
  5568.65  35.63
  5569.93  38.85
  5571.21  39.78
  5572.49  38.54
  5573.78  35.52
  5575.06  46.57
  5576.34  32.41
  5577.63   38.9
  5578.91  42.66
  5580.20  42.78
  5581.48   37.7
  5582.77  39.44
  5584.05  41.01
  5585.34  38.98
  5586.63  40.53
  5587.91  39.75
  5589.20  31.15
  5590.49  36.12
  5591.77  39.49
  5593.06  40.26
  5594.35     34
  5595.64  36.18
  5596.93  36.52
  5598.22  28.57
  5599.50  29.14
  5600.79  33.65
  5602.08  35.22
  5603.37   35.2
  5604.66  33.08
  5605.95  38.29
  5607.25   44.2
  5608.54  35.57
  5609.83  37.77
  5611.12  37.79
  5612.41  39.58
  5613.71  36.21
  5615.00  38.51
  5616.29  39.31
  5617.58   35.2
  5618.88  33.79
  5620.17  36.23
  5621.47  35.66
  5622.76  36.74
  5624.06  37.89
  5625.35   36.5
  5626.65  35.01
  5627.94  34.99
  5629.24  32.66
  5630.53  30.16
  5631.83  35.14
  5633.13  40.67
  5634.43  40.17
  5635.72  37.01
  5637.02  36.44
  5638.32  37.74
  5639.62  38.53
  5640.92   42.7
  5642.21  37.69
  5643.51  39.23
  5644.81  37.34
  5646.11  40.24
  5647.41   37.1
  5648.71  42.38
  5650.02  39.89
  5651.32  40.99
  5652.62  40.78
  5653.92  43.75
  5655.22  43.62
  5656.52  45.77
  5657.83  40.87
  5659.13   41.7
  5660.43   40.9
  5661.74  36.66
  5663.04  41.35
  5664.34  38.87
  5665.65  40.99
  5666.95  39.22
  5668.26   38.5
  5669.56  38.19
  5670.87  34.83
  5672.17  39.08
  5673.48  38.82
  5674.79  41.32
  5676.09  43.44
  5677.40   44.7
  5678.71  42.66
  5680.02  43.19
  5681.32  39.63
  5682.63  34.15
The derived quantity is 1.4 Angstrom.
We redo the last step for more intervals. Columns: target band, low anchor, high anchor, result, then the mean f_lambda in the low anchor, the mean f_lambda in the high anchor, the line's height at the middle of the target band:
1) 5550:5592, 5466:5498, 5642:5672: 1.7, 38.5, 40.1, 39.3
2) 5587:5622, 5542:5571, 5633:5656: 1.7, 35.9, 39.8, 38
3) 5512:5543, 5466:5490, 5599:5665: 3.2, 38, 38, 38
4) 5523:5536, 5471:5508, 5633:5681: 1.5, 37.5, 40.2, 38.1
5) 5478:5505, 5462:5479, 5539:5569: -1.9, 35.6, 35.6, 35.6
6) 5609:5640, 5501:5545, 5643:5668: 1.9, 33.9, 40.6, 39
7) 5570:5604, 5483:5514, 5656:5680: 1.3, 37.1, 40.5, 38.8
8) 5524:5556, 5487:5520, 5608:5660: 2.2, 36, 38.3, 36.6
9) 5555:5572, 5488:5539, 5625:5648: -0.6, 35.2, 37.2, 36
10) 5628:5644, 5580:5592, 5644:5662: 1.2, 38.5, 40.9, 40.3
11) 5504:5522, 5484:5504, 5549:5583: 2.4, 39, 37.5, 38.6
